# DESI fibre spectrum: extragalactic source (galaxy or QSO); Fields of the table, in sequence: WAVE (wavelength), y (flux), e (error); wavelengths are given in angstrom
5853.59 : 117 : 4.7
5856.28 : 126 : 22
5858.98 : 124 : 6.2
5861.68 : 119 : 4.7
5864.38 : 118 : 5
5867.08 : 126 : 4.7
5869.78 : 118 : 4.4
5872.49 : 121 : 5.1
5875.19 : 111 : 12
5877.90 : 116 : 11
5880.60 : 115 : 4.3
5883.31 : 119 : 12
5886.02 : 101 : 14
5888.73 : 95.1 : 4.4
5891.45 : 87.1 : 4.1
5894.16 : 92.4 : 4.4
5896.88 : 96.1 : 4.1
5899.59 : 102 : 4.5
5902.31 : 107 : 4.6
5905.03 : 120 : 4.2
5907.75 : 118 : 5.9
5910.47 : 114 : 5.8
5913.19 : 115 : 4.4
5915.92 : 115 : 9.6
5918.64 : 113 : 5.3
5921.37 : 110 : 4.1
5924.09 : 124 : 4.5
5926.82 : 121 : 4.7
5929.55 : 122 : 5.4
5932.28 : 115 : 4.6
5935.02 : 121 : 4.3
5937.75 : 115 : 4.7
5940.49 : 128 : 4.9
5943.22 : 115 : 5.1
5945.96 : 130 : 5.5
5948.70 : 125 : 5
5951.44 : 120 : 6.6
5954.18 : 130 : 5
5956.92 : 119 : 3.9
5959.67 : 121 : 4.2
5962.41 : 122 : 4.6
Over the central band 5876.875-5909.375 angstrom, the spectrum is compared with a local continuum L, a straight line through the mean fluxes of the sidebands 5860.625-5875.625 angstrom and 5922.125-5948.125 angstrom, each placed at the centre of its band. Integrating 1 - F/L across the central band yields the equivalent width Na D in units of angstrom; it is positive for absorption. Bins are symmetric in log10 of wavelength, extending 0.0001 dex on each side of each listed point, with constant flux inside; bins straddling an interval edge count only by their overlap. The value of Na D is 3.9 angstrom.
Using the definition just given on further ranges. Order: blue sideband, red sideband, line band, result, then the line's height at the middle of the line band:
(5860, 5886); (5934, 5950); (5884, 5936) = 4.4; 120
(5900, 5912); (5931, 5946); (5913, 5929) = 0.0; 117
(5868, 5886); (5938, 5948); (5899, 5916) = 0.8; 119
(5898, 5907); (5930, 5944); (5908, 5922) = -0.1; 113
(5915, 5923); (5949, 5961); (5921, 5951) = -0.8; 118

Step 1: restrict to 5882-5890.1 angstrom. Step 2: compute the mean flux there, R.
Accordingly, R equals 105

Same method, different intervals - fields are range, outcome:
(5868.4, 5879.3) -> 117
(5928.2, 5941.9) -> 120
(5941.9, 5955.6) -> 124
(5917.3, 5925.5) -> 116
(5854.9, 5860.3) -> 125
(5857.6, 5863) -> 121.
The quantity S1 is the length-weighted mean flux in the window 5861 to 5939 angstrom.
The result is 113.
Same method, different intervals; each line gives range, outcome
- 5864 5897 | 109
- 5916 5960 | 120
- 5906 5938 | 117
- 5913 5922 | 113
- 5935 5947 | 122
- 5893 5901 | 97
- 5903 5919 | 116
